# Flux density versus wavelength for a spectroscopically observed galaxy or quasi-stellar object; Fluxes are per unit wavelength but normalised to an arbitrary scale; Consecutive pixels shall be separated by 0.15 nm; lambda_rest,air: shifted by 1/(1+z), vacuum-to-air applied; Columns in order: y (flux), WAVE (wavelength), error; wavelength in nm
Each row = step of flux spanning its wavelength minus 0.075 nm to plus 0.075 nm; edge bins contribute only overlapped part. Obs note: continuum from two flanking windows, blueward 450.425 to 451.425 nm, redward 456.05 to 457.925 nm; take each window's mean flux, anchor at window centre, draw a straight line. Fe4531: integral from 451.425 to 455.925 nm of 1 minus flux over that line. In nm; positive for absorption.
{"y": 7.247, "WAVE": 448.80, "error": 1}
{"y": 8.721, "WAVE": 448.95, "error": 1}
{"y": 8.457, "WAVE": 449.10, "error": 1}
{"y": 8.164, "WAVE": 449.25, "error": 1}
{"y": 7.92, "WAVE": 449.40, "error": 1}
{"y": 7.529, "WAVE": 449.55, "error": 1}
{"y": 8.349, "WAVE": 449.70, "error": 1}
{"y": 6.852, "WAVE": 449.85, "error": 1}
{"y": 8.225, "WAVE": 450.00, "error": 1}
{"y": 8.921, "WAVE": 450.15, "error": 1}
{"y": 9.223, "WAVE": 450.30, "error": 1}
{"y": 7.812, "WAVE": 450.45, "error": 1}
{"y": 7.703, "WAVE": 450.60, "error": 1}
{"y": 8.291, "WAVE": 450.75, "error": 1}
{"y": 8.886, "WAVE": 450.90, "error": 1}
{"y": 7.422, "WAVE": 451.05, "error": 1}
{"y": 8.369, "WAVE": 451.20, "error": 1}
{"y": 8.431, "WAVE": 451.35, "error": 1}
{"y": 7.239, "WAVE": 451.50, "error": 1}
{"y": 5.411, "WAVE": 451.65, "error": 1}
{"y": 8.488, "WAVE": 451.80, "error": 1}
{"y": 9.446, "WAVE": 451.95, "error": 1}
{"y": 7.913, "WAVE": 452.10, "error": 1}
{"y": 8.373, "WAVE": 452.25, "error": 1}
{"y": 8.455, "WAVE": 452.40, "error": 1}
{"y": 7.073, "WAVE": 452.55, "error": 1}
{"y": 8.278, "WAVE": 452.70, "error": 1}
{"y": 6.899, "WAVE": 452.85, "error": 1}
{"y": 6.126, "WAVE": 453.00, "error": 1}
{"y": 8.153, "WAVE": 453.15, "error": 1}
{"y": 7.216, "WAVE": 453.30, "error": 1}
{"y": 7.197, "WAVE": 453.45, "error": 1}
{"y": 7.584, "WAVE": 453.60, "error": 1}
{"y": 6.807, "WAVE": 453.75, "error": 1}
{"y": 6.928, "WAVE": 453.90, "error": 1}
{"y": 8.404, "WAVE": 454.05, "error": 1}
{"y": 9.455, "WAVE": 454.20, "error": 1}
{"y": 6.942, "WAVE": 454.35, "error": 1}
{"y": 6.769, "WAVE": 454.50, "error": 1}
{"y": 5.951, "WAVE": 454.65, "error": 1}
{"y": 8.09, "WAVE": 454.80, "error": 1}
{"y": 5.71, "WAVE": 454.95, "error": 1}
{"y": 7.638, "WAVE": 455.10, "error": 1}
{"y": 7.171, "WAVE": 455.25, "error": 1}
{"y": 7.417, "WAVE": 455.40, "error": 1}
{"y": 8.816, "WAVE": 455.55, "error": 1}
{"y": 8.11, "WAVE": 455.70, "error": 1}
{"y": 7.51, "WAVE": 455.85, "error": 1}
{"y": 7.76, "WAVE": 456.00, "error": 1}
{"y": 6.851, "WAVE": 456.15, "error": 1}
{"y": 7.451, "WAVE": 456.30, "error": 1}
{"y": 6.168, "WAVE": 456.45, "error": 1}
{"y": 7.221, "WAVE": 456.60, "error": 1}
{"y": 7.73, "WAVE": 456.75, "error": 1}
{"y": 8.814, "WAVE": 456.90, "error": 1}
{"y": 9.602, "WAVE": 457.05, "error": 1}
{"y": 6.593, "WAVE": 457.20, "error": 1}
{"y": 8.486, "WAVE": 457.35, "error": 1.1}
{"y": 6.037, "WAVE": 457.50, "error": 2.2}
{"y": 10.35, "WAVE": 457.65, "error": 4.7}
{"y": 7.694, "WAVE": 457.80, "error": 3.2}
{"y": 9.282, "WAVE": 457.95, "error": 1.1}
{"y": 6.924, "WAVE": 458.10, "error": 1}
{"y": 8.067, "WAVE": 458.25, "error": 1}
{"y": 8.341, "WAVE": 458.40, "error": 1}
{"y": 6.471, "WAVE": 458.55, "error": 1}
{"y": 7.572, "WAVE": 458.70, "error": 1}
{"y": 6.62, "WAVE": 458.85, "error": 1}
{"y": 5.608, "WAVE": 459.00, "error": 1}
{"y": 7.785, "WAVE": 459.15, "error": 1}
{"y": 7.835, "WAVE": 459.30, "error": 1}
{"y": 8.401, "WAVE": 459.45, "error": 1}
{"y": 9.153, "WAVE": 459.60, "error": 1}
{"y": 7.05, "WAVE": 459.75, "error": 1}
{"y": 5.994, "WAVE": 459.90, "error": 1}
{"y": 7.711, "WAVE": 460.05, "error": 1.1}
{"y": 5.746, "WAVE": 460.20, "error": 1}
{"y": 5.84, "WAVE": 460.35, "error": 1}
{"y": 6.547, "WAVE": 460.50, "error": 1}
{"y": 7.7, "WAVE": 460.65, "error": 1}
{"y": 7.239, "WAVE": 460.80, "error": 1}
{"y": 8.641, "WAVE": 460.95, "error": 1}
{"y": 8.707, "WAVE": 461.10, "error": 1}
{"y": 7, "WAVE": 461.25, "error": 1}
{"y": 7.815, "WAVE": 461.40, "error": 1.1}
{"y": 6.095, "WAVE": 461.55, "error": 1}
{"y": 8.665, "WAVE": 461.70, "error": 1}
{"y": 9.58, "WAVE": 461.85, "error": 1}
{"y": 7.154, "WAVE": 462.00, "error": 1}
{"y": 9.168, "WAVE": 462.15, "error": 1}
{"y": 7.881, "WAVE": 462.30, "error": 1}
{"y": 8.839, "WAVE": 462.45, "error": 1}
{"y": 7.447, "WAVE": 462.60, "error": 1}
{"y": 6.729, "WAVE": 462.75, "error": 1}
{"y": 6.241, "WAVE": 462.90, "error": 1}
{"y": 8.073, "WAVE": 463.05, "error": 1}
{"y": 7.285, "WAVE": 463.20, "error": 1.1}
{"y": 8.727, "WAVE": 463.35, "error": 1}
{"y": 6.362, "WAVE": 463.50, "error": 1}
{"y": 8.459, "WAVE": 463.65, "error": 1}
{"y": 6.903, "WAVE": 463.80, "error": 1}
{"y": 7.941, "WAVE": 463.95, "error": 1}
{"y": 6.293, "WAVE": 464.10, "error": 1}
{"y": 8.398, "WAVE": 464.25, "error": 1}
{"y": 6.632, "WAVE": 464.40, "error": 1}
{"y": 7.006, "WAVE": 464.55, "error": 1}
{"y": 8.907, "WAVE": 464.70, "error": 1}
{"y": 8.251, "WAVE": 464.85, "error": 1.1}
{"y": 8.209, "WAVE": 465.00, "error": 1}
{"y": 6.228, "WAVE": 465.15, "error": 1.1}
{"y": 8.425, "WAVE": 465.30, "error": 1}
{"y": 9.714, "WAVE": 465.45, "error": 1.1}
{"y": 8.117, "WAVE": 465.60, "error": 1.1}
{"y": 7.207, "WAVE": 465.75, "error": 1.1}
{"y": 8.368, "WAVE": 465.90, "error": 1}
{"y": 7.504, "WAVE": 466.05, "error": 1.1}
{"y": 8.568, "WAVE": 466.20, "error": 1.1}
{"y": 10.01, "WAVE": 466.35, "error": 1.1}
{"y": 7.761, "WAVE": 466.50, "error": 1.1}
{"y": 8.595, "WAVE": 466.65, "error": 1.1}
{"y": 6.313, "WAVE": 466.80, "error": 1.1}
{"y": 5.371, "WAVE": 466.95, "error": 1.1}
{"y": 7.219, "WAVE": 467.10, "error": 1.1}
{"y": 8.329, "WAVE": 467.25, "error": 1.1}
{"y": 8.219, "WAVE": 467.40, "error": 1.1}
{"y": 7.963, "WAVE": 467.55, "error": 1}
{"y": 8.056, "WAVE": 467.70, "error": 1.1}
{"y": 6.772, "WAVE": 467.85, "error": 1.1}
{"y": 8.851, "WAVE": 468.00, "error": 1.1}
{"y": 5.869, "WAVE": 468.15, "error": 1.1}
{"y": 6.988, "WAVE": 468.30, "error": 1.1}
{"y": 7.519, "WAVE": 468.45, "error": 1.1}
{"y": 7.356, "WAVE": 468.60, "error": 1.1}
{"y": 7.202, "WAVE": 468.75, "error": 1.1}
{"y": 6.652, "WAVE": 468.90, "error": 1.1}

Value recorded 0.26 nm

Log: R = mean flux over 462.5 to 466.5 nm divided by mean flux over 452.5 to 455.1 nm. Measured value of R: 1.1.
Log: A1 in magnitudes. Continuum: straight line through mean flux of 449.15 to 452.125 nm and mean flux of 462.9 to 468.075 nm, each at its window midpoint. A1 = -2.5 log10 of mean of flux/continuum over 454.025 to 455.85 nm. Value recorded 0.06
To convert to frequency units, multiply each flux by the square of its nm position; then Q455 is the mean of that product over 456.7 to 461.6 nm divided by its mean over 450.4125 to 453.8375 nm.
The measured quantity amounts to 1.0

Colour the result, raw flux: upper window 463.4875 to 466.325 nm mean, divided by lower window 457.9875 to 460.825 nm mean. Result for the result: 1.1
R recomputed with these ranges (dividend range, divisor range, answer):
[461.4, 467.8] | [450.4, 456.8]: 1.03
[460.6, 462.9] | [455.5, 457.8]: 1.01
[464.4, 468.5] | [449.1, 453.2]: 0.98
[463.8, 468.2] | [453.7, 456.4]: 1.04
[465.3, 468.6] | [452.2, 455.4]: 1.05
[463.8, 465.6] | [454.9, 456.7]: 1.06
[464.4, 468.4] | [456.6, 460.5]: 1.03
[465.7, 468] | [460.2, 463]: 1.03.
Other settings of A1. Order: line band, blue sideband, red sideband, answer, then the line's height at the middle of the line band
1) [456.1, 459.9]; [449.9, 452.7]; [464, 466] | 0.04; 7.96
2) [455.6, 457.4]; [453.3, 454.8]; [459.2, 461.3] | -0.04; 7.38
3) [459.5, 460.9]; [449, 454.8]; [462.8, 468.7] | 0.10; 7.71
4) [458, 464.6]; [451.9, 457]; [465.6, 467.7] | 0.03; 7.7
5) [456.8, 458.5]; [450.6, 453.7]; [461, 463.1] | -0.05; 7.79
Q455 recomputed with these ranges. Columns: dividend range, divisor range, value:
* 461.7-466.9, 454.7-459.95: 1.06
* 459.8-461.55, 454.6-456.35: 0.99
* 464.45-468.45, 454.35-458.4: 1.07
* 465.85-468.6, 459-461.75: 1.07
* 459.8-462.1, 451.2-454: 1.01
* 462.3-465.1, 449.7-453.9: 1.03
